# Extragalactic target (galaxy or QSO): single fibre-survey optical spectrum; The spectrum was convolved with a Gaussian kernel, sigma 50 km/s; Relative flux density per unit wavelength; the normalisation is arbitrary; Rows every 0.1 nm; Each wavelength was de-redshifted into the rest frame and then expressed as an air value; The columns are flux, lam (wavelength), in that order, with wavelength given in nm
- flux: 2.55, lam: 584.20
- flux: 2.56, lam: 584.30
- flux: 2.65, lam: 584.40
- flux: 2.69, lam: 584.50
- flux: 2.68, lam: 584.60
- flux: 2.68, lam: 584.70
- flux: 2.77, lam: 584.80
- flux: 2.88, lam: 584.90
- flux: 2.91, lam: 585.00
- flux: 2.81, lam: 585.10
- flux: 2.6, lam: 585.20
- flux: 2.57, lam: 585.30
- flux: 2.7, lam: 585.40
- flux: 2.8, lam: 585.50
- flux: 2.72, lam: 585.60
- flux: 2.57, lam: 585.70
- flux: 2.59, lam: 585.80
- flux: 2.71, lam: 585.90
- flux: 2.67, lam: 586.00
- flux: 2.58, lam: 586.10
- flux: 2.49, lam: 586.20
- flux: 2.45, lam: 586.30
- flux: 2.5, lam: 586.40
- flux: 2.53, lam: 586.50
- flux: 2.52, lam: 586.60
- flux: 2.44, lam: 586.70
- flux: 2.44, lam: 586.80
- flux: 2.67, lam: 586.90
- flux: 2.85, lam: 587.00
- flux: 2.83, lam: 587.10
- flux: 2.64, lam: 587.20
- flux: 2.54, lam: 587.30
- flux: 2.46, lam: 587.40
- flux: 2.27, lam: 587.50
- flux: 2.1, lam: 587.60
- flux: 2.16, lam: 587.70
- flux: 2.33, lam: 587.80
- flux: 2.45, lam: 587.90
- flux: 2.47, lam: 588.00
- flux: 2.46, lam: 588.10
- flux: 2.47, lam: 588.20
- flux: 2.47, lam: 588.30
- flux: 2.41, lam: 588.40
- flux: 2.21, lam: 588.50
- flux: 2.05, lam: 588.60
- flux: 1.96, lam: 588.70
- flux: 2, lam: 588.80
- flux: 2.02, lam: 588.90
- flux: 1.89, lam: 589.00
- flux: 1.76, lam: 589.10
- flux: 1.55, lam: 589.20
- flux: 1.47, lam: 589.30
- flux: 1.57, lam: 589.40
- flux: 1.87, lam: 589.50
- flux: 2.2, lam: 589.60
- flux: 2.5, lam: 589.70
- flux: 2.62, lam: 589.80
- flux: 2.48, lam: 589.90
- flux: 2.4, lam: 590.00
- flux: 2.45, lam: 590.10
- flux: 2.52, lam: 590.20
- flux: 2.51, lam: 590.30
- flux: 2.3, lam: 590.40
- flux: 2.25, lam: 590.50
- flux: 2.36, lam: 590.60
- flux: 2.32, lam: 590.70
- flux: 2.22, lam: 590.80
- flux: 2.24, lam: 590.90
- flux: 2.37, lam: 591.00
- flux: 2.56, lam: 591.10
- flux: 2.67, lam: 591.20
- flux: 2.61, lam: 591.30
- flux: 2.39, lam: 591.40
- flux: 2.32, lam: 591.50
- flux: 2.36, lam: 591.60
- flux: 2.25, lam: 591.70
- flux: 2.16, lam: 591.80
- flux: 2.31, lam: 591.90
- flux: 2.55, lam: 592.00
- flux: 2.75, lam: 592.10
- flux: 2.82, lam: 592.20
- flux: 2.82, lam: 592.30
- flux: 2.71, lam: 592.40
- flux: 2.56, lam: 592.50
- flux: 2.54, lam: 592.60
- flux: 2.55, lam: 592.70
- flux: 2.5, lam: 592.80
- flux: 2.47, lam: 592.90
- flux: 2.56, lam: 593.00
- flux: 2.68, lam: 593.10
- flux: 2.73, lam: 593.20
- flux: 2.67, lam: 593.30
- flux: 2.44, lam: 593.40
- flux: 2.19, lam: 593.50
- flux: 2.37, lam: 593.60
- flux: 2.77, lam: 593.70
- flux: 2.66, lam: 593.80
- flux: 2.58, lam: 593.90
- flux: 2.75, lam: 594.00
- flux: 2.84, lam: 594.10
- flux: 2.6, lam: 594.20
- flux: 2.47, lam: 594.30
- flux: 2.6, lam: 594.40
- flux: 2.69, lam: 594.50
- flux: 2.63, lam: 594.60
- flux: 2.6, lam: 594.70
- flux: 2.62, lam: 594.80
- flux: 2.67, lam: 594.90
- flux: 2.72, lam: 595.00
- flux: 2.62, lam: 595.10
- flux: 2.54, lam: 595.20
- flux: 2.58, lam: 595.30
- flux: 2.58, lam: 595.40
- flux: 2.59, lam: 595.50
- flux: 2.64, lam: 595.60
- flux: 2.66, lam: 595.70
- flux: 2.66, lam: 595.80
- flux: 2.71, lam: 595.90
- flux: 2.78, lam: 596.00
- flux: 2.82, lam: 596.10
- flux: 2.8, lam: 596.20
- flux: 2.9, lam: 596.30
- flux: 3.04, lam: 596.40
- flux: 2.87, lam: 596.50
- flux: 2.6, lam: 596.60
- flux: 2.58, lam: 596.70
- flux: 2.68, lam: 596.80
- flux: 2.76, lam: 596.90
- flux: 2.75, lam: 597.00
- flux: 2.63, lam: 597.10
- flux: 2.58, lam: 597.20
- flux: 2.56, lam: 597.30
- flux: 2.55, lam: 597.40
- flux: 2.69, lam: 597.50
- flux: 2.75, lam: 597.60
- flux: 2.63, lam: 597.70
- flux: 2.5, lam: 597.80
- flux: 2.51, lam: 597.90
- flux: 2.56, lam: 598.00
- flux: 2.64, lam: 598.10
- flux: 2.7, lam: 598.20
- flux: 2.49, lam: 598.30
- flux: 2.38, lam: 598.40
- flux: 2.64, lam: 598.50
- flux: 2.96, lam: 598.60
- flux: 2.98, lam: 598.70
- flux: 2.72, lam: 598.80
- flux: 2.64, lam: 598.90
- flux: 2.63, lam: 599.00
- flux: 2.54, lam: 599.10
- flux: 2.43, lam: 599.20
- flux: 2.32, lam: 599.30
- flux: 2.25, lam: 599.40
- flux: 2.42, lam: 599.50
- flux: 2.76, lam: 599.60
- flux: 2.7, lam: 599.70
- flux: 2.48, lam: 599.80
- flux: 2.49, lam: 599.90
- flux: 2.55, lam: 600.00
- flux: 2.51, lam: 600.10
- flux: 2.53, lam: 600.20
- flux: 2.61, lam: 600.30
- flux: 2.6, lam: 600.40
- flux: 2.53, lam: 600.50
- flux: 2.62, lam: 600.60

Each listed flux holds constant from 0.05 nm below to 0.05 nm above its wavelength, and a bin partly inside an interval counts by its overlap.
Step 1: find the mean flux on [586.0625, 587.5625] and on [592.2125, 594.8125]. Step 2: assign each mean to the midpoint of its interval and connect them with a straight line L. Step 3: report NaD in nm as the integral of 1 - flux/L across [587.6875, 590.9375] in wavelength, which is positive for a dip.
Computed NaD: 0.45 nm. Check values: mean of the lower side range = 2.54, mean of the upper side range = 2.6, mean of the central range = 2.21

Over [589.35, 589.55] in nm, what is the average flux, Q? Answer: 1.72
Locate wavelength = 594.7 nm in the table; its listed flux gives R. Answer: 2.6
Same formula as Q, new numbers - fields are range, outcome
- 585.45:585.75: 2.7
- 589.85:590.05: 2.44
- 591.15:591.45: 2.56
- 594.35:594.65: 2.64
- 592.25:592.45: 2.76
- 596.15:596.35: 2.85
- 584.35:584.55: 2.67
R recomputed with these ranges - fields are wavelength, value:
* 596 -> 2.78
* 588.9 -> 2.02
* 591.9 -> 2.31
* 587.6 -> 2.1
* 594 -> 2.75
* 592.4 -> 2.71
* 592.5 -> 2.56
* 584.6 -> 2.68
